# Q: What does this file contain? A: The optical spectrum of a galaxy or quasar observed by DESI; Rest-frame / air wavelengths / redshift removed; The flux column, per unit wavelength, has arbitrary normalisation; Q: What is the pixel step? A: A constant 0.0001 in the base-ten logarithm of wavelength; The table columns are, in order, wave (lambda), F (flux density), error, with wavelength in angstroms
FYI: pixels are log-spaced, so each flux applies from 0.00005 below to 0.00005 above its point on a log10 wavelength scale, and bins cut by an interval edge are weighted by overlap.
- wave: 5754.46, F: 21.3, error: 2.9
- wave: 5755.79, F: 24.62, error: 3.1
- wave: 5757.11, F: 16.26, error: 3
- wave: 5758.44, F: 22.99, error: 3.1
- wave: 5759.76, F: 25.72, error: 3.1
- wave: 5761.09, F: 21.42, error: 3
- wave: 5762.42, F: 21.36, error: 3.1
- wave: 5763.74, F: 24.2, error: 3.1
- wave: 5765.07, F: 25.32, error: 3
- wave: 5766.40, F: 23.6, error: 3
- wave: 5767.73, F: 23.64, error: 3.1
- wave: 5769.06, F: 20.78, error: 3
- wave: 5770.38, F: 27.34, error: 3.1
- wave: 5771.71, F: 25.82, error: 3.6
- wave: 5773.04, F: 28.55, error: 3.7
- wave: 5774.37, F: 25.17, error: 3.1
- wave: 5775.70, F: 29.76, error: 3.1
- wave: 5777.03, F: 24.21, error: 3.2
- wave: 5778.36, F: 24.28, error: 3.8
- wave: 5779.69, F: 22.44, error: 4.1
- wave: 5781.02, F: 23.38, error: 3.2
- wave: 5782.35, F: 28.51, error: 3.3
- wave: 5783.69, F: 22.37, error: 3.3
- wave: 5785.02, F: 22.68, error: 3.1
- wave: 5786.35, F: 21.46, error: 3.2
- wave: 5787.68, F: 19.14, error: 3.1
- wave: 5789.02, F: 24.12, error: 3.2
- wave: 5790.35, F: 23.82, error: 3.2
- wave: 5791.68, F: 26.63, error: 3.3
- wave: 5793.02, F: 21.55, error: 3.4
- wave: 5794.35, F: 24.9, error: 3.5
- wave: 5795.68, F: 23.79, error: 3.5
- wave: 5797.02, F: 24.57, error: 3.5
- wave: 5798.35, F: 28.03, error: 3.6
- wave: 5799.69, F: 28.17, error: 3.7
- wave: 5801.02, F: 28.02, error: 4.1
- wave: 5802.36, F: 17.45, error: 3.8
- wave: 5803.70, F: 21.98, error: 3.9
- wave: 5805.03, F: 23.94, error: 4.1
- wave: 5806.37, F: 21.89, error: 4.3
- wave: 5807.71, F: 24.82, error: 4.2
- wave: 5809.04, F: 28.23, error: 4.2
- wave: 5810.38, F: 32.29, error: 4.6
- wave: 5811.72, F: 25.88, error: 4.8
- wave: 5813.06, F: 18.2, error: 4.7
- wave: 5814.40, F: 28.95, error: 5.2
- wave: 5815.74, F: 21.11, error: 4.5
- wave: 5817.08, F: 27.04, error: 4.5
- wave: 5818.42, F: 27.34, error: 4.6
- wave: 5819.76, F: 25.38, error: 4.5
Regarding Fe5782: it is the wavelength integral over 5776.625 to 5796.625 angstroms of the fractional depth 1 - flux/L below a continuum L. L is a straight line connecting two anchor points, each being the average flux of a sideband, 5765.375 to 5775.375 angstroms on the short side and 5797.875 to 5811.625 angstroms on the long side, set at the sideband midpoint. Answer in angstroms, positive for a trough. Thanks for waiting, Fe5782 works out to 1.4 angstroms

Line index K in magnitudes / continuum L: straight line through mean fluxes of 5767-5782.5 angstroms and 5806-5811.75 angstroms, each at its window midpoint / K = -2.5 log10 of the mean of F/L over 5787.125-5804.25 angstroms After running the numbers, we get 0.096 mag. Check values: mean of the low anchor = 25.2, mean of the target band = 24.1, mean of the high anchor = 27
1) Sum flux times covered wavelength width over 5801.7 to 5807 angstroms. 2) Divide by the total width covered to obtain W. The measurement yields 21.3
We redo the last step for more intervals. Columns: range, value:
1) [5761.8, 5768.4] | 23.6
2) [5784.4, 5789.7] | 21.9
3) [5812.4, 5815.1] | 23.5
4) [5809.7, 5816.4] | 25.3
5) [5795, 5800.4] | 26.2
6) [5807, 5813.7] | 25.9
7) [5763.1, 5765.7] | 24.7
